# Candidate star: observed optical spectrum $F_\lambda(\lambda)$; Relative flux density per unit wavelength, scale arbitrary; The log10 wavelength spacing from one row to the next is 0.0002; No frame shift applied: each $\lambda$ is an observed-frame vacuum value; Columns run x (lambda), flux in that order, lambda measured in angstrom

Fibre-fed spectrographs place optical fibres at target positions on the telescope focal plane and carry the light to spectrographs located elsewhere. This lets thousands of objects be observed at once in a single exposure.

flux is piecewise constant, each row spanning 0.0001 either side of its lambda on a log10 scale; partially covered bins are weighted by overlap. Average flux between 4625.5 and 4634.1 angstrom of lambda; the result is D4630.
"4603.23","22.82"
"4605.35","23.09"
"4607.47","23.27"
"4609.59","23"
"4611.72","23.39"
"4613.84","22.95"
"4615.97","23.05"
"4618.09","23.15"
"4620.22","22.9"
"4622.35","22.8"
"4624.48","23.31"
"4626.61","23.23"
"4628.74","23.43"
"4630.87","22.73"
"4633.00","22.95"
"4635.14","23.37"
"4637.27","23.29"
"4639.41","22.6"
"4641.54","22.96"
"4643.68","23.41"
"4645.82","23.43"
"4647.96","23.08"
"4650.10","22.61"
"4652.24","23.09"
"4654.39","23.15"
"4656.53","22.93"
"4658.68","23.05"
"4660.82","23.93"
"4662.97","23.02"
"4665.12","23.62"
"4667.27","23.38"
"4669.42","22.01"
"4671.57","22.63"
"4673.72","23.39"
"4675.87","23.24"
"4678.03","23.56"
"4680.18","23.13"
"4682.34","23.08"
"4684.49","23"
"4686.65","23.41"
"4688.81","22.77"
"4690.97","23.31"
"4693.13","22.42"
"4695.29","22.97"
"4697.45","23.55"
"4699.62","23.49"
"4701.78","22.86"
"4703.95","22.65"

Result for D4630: 23.1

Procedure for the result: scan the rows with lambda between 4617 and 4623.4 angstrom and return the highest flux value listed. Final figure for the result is 23.15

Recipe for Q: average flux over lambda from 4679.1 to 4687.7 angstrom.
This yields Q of 23.2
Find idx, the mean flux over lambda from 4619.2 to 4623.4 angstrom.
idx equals 22.8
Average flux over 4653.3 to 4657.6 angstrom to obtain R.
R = 23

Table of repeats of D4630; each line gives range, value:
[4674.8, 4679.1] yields 23.4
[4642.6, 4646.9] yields 23.4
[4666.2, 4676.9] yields 22.9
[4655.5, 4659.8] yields 23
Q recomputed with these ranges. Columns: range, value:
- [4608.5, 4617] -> 23.1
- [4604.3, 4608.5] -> 23.2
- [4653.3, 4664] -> 23.2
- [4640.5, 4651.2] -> 23.1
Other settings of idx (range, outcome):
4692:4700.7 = 23.1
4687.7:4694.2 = 22.8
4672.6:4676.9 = 23.3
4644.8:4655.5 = 23.1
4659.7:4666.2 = 23.5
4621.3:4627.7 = 23.1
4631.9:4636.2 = 23.1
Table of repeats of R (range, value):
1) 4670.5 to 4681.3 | 23.2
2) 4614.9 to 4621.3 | 23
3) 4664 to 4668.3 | 23.5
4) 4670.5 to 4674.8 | 23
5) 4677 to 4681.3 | 23.3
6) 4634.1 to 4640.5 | 23.1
